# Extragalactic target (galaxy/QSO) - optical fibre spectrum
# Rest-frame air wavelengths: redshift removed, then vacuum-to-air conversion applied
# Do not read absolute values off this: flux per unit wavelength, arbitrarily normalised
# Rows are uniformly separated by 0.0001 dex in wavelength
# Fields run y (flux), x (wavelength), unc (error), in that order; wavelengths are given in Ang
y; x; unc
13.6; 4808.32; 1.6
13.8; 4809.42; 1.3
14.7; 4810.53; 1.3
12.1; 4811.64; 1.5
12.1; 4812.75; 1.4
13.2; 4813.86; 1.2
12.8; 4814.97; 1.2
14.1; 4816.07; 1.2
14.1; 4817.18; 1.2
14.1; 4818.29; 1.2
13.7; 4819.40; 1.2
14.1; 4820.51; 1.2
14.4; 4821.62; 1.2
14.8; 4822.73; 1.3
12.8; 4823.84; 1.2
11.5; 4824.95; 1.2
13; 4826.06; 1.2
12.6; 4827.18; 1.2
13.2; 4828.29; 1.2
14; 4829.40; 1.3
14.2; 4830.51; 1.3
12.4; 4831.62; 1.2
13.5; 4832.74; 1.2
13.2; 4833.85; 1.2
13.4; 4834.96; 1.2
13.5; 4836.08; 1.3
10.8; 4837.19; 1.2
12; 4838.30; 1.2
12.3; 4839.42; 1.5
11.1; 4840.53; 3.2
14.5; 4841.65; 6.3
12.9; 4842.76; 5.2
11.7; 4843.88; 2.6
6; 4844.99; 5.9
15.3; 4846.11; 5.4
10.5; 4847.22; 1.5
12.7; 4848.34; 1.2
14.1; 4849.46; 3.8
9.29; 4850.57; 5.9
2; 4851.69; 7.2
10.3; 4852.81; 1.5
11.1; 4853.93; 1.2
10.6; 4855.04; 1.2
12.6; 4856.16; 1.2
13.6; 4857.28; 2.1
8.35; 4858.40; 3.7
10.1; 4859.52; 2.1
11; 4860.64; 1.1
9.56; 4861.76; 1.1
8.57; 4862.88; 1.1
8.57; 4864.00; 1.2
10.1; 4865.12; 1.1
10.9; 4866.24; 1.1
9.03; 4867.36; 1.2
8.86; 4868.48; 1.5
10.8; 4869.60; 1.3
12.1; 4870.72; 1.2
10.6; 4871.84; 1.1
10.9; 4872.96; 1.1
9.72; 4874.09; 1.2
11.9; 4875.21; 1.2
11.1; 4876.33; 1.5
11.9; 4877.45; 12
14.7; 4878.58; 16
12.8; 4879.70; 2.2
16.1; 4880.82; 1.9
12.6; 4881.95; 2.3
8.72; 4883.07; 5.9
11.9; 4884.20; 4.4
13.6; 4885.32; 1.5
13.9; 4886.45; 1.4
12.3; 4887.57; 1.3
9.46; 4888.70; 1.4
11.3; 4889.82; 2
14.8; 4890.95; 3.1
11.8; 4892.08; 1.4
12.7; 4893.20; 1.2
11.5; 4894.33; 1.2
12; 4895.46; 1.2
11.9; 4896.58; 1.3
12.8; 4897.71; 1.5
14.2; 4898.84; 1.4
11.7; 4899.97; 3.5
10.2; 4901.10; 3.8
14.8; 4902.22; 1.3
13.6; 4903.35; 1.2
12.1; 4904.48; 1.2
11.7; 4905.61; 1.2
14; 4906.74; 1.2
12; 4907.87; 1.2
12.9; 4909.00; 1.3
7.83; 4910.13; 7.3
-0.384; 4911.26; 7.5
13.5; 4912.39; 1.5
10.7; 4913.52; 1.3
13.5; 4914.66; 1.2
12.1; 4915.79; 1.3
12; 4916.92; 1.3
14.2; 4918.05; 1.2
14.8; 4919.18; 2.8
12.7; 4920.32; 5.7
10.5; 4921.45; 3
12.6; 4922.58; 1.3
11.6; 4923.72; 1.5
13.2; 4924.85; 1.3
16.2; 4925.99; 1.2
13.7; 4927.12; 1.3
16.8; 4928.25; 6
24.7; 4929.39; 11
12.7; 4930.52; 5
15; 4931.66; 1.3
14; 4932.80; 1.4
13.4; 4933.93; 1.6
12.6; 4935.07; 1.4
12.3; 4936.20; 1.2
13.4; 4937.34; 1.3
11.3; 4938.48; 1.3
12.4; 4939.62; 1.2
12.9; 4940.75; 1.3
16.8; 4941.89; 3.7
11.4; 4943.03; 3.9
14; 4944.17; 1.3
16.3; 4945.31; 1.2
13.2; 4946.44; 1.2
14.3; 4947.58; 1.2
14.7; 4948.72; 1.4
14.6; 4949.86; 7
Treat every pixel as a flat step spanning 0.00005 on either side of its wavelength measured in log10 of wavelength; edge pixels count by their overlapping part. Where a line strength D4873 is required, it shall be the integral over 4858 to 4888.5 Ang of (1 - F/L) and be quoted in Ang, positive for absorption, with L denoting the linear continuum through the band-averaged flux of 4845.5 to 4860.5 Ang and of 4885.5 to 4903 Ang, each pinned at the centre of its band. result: 1.26 Ang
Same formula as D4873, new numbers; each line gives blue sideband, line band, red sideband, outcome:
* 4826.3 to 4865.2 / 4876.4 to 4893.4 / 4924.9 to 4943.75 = 0.24 Ang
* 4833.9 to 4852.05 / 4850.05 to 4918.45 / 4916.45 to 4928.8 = 6.91 Ang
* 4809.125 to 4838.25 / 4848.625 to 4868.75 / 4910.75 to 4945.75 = 5.00 Ang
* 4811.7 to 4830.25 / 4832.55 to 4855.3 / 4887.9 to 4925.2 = 2.74 Ang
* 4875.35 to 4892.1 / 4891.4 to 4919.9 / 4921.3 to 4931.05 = 3.63 Ang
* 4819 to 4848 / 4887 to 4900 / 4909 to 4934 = 0.67 Ang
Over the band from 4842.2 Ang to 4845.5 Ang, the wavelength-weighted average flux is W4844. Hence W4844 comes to 10.3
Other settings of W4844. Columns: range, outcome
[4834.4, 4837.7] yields 12.6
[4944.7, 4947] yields 14.8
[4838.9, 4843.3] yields 12.7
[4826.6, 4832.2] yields 13.3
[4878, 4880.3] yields 13.8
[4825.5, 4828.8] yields 12.9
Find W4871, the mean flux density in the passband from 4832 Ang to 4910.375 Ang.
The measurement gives 11.6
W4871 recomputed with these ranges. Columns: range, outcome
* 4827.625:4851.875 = 12.1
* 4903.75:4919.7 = 11.5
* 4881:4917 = 11.8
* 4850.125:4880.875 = 10.5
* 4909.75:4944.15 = 13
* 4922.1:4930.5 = 15.4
